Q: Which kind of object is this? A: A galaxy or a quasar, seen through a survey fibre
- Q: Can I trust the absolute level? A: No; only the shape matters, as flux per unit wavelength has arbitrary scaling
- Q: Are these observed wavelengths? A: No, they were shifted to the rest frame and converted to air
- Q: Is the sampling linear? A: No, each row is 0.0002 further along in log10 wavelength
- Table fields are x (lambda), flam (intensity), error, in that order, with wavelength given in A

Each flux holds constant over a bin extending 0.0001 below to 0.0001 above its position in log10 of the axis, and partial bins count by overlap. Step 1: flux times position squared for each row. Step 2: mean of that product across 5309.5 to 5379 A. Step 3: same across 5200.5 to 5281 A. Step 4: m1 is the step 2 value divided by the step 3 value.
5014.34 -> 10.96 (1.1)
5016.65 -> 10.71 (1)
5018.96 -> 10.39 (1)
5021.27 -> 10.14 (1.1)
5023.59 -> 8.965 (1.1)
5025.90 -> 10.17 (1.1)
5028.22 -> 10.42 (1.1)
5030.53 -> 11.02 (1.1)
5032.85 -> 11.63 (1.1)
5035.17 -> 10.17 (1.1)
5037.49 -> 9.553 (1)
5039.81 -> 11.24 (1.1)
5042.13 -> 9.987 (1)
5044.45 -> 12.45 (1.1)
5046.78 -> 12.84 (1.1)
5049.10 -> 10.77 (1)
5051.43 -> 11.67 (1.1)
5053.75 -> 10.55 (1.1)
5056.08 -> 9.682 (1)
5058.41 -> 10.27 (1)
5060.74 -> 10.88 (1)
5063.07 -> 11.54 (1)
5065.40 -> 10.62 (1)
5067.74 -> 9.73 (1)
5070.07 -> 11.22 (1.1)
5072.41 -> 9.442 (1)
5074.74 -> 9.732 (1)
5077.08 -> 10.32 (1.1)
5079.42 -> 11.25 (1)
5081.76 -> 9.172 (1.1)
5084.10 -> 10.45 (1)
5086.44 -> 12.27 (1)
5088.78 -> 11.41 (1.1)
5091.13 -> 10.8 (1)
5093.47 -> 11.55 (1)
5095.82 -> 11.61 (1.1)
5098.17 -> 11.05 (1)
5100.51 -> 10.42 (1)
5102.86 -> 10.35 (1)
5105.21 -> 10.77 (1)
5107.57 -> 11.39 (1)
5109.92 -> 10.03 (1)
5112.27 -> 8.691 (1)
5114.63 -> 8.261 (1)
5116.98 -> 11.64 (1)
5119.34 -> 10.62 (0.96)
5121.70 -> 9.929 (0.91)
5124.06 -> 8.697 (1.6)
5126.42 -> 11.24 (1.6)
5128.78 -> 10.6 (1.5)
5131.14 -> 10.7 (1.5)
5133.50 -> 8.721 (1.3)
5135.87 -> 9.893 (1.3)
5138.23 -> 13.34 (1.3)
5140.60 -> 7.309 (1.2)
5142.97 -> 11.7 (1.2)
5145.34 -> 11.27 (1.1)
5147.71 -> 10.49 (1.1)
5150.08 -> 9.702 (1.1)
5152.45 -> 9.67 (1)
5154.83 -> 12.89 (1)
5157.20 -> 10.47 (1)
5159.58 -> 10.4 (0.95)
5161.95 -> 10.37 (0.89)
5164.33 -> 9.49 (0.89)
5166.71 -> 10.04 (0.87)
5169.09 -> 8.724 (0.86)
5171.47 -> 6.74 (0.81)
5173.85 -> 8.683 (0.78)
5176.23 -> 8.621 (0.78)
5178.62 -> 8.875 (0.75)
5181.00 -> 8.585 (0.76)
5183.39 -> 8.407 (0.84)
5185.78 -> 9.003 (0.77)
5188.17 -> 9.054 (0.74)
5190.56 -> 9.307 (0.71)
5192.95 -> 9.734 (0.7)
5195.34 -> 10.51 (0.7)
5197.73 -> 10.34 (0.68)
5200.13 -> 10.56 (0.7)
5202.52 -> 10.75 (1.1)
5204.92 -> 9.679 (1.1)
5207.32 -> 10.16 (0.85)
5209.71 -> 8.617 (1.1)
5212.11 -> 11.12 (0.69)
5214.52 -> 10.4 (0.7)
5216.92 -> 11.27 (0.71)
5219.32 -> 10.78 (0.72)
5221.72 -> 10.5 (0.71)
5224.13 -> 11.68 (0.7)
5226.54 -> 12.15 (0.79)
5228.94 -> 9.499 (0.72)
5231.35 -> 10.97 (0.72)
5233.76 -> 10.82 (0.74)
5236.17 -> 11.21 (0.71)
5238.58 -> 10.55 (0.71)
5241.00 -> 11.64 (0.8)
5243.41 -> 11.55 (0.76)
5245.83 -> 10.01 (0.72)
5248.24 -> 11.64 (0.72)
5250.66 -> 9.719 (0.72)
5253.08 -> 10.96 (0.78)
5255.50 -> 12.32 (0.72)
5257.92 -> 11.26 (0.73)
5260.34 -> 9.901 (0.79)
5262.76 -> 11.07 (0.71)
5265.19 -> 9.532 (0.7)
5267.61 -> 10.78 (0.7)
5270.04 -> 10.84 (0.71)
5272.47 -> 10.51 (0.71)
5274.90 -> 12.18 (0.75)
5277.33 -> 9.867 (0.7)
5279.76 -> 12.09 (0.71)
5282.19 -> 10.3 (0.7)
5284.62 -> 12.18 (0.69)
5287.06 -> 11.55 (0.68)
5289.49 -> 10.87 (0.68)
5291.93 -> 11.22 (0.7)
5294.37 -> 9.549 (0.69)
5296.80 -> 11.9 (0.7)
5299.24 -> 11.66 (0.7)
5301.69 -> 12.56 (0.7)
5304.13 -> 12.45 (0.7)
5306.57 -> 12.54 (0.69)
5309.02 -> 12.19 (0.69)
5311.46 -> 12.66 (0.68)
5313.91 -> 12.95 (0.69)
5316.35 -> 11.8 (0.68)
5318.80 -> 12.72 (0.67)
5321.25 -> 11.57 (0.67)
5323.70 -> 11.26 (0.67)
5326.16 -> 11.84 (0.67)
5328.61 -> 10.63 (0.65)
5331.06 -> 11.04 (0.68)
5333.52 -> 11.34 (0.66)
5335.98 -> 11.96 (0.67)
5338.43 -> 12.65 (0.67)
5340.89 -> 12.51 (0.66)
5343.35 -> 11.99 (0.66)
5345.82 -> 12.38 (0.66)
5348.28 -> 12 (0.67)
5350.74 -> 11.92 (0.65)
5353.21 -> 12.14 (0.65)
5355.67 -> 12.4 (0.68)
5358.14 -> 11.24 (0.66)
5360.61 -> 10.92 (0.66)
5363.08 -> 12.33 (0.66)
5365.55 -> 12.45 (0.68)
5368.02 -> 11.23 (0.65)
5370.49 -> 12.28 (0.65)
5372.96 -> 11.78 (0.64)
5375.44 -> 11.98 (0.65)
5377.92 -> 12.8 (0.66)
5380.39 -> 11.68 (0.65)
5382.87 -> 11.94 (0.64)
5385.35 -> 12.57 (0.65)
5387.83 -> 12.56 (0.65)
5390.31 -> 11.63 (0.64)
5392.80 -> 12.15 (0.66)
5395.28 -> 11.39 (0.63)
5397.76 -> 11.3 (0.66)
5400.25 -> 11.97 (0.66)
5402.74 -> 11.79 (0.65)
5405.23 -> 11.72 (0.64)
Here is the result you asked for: 1.15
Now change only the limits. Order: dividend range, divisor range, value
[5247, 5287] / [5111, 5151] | 1.14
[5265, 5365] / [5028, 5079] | 1.20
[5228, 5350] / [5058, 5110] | 1.15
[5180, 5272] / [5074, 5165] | 1.04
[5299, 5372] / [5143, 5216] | 1.30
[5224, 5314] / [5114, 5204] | 1.18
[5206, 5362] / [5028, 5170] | 1.15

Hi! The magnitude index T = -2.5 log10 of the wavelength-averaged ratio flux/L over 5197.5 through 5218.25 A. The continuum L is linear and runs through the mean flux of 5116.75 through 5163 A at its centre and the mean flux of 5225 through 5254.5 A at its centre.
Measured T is 0.05 mag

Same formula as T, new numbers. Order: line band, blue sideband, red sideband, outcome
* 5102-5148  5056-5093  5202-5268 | 0.04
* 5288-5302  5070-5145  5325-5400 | 0.03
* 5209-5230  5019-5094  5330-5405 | 0.06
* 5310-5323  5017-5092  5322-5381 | -0.05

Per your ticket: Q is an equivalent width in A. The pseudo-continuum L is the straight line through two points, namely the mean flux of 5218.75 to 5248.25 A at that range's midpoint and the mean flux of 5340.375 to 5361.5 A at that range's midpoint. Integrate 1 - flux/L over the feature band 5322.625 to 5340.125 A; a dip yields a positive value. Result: 0.3 A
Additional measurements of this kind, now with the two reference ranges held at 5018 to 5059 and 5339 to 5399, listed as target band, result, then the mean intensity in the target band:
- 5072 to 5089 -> 0.5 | 10.5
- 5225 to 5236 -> 0.5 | 10.9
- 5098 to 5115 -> 1.2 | 10.2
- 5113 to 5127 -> 1.3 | 9.97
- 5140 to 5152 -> 1.0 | 10.2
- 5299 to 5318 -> -1.0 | 12.4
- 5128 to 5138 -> 0.7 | 10.3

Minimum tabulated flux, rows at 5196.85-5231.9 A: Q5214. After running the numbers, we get 8.617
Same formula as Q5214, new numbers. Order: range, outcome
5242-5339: 9.532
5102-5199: 6.74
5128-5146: 7.309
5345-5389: 10.92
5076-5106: 9.172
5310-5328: 11.26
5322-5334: 10.63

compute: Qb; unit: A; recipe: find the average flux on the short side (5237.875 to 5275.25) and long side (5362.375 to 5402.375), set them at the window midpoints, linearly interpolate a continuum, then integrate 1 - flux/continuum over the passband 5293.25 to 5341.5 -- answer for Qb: -2.0 A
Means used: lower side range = 10.9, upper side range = 12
